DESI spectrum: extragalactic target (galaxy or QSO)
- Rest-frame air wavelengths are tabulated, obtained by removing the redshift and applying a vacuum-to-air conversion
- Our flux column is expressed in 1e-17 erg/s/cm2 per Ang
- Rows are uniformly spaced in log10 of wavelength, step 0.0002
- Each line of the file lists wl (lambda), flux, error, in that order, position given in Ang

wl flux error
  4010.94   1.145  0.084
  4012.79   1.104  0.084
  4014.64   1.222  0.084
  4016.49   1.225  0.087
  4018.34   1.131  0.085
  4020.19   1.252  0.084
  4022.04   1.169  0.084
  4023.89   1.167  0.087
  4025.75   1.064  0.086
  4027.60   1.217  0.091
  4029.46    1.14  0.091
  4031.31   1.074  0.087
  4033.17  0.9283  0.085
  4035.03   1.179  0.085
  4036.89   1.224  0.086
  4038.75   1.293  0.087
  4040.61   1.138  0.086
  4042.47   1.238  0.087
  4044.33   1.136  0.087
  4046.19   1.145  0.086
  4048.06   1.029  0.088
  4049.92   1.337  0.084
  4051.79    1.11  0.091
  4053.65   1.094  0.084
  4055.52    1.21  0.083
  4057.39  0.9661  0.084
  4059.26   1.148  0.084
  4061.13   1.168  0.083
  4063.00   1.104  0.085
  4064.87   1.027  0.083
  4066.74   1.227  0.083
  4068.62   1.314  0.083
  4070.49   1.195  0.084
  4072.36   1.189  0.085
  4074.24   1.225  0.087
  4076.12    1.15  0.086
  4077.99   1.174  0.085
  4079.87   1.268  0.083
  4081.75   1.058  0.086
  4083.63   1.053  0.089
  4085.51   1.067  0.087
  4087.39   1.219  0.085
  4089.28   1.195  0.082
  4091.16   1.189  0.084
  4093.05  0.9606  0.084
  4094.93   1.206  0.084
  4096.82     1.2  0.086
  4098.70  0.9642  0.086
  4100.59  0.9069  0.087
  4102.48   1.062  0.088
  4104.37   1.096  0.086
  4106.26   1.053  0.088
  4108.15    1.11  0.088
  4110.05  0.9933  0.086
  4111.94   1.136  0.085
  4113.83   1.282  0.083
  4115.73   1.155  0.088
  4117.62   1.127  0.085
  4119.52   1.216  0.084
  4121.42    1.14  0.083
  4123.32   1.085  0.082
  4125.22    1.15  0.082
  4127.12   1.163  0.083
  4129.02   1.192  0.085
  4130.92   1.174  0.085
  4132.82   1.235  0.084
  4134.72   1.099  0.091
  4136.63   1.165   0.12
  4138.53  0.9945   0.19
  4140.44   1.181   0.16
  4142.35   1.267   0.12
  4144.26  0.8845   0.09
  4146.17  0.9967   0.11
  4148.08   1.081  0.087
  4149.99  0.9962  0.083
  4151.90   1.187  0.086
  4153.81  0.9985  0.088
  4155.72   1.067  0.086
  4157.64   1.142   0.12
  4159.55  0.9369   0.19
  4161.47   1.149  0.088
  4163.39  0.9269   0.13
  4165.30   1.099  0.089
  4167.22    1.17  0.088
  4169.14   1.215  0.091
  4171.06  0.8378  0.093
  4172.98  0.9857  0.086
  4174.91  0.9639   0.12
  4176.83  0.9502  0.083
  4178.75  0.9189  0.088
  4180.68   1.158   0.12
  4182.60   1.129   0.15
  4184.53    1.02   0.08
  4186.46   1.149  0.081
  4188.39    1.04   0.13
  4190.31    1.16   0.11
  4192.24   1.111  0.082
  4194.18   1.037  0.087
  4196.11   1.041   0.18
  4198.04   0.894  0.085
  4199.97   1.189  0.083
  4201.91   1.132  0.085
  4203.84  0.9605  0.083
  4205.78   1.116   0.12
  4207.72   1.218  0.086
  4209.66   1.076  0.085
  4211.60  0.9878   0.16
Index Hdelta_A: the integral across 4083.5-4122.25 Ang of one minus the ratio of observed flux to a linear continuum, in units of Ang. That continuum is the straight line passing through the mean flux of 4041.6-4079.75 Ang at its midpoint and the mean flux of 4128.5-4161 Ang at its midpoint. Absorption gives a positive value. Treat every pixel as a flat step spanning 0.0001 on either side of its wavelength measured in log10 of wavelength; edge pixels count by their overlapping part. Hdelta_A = 0.52 Ang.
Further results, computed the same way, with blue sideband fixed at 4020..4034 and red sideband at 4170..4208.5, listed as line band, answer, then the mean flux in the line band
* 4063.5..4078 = -1.11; 1.19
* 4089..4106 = 0.15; 1.08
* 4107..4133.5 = -1.77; 1.15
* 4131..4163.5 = -0.44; 1.08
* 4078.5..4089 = -0.40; 1.14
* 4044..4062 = -0.39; 1.13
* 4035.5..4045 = -0.78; 1.21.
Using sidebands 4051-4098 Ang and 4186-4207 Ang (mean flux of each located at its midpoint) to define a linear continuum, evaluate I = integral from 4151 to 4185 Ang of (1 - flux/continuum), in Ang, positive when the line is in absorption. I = 1.4 Ang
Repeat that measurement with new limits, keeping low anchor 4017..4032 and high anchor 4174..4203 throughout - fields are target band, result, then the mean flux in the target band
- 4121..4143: -1.2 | 1.15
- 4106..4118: -0.2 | 1.13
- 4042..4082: -1.0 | 1.16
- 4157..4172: 0.2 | 1.06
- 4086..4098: -0.4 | 1.15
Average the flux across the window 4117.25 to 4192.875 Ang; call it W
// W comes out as 1.09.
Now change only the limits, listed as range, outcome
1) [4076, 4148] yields 1.12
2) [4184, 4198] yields 1.07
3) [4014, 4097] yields 1.16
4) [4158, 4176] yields 1.03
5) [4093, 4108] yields 1.07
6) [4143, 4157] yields 1.04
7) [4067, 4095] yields 1.16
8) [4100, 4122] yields 1.11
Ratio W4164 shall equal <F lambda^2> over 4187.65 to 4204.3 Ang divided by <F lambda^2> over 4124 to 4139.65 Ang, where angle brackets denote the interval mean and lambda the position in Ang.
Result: 0.96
